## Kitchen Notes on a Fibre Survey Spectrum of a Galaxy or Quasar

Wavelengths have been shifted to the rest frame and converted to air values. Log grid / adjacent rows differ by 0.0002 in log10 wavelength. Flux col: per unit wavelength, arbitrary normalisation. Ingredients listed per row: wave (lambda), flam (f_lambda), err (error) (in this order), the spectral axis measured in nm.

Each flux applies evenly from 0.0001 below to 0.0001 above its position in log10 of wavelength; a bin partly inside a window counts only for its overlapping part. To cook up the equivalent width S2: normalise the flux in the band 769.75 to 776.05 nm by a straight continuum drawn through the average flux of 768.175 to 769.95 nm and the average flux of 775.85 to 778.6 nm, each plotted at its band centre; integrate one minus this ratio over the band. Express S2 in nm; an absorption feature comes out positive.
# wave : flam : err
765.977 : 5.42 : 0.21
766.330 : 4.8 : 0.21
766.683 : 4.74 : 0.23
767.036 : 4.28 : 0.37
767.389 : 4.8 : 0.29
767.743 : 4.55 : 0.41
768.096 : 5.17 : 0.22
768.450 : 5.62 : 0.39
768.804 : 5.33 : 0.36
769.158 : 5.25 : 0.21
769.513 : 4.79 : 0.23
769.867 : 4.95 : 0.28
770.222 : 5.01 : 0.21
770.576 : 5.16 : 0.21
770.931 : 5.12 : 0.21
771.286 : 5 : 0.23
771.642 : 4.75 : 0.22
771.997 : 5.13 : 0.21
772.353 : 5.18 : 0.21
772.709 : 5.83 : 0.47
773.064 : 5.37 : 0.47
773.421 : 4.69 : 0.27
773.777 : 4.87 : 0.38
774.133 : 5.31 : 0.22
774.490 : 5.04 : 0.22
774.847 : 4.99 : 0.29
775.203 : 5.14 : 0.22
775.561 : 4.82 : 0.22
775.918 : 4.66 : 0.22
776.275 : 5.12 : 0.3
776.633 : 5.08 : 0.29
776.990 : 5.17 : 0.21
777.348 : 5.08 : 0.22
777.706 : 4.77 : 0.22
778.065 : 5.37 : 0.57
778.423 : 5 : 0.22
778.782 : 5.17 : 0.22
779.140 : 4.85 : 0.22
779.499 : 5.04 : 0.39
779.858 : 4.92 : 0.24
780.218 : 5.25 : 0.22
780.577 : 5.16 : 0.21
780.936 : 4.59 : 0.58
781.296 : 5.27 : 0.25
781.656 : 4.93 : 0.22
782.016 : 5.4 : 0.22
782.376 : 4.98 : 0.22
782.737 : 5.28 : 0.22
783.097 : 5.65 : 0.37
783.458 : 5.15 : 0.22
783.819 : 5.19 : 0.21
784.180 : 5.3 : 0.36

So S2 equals 0.08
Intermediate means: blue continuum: 5.2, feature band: 5.06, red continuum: 5.05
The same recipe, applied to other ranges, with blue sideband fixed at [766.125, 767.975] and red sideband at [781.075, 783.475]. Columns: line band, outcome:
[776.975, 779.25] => 0.008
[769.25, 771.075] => -0.090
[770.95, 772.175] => -0.038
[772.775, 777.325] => -0.076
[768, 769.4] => -0.178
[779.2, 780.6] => 0.021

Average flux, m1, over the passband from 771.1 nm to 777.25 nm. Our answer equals 5.07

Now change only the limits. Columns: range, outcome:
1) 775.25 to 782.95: 5.05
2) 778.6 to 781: 5.02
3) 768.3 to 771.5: 5.13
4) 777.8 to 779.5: 5.07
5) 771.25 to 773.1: 5.21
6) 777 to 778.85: 5.08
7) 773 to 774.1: 4.98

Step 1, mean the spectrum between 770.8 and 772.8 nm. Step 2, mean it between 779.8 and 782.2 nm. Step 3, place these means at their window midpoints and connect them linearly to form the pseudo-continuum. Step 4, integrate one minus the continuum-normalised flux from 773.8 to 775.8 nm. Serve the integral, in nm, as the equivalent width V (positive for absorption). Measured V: 0.03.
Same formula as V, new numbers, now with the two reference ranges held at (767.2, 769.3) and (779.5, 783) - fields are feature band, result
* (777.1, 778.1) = 0.01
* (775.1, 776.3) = 0.05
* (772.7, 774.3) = -0.01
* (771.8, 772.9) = -0.06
